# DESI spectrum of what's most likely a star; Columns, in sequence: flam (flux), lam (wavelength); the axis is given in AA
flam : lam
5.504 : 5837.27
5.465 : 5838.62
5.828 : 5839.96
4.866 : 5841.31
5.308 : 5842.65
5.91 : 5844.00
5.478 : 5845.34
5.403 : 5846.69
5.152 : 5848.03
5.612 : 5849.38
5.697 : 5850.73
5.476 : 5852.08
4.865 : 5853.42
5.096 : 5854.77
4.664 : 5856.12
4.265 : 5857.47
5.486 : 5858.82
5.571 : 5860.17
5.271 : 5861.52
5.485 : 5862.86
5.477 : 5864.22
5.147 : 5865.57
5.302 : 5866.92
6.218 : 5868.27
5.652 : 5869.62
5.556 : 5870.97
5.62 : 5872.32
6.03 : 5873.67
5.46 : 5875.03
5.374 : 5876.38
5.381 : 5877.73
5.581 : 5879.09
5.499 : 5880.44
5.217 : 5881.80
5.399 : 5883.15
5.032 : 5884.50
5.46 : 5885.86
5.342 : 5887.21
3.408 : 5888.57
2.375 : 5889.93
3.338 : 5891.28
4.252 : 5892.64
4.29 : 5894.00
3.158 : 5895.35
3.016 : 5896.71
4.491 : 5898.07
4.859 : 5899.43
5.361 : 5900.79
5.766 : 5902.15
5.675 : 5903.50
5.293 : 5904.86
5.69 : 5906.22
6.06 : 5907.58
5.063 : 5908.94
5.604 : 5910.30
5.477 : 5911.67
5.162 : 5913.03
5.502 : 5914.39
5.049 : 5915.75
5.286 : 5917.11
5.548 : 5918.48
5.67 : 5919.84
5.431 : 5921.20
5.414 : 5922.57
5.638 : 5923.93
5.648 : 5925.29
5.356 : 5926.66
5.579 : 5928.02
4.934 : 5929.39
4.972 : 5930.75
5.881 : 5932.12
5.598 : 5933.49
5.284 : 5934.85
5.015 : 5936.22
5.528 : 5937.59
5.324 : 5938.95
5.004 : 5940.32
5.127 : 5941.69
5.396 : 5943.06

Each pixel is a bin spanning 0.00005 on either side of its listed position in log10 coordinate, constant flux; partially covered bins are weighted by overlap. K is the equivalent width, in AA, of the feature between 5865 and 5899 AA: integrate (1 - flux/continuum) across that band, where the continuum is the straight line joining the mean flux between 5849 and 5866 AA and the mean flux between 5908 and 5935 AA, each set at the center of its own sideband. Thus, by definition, 2.80 AA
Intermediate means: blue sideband 5.23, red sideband 5.41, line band 4.86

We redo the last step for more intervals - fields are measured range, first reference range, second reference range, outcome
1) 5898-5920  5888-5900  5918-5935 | -4.5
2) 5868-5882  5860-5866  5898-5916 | -0.5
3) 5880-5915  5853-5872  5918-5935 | 3.6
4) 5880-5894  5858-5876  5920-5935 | 2.6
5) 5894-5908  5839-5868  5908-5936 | 1.3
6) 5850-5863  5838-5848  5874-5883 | 0.6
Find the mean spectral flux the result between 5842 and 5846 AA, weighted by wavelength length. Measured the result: 5.57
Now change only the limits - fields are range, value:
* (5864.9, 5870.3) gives 5.59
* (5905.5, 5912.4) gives 5.57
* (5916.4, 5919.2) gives 5.41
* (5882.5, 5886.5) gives 5.29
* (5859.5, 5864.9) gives 5.45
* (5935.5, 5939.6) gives 5.29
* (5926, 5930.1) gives 5.29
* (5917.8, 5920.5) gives 5.61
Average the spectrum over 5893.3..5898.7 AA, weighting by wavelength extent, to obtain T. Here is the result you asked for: 3.73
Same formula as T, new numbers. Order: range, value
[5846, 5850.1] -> 5.39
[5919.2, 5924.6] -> 5.54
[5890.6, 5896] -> 3.77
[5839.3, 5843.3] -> 5.33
